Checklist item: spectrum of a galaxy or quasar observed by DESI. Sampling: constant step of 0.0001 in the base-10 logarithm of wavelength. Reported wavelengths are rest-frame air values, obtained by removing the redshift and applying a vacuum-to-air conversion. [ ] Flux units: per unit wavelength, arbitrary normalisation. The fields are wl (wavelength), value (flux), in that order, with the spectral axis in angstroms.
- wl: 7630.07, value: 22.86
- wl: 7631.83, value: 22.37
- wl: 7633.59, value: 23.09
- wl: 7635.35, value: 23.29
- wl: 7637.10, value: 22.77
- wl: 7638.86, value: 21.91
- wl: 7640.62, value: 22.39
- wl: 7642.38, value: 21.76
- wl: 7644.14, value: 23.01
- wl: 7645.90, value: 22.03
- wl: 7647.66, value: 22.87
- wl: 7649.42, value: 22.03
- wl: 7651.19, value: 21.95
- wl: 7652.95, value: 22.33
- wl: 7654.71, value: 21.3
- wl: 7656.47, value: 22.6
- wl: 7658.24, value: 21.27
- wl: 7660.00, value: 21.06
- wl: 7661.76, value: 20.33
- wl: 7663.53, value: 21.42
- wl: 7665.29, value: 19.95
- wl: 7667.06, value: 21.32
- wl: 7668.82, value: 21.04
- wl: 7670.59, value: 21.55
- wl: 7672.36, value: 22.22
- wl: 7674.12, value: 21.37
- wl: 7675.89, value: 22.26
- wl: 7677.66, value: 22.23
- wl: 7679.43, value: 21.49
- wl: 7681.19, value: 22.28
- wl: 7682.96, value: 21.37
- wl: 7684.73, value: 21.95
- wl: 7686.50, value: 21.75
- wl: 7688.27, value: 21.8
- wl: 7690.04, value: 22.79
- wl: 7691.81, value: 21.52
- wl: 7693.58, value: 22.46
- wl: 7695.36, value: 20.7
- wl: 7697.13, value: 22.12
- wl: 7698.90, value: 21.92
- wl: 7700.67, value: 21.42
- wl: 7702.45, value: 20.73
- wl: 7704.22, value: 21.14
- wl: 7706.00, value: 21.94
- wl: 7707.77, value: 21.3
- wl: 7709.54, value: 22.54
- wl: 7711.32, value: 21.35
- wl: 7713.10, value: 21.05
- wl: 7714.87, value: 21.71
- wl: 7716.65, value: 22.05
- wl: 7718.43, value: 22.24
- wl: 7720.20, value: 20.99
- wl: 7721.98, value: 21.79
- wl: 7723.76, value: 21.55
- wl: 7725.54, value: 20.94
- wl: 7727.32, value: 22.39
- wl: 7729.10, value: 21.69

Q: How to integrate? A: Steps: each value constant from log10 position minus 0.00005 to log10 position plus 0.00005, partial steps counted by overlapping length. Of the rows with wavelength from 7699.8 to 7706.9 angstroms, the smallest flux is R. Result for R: 20.73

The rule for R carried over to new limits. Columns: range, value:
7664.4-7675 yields 19.95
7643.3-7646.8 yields 22.03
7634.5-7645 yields 21.76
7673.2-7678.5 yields 21.37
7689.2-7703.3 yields 20.7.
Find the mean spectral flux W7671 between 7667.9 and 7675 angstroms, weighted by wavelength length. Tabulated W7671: 21.6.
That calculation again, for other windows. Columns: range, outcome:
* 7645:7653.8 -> 22.2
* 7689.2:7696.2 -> 21.9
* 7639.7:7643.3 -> 22.1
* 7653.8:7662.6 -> 21.3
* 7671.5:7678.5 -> 22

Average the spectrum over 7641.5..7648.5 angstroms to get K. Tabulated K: 22.4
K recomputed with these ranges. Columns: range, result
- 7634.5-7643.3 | 22.4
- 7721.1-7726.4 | 21.4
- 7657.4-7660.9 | 21.2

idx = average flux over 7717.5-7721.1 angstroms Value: 21.6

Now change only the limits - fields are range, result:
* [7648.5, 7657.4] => 22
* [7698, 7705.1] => 21.3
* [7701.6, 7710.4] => 21.5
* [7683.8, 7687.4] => 21.8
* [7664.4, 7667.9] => 20.6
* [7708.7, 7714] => 21.6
